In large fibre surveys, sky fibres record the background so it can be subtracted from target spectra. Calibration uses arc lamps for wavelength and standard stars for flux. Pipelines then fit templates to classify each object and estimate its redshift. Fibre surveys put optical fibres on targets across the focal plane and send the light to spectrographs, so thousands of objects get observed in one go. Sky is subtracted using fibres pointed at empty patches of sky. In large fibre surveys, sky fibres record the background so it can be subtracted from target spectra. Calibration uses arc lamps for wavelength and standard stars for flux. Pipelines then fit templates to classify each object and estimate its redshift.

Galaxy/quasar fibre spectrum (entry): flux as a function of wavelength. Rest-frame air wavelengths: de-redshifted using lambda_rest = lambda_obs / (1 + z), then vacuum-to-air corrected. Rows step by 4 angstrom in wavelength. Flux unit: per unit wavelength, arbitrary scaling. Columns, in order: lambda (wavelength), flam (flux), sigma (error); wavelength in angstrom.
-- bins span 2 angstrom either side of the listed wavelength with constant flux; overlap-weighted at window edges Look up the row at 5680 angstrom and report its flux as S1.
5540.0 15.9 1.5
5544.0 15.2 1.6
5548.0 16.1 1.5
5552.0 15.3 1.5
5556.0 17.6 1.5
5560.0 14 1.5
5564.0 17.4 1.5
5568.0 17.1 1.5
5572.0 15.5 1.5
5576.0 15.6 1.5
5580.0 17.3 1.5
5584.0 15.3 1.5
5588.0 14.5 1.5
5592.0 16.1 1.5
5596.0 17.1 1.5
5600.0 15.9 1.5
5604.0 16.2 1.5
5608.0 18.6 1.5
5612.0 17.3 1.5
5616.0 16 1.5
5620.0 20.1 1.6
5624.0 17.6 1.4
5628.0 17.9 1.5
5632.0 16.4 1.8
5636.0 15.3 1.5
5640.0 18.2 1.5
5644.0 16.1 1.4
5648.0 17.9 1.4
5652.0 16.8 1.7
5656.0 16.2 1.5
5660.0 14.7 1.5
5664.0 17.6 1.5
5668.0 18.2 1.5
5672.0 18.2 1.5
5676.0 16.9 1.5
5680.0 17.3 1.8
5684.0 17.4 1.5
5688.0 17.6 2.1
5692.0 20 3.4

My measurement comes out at 17.3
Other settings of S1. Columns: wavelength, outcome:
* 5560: 14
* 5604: 16.2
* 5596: 17.1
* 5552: 15.3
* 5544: 15.2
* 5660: 14.7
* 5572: 15.5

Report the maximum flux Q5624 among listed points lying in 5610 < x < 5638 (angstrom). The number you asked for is 20.1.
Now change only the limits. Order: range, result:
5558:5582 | 17.4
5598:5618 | 18.6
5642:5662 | 17.9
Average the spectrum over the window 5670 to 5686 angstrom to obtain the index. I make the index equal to 17.4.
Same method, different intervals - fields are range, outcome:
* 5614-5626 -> 17.9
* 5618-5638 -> 17.5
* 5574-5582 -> 16.4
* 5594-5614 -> 17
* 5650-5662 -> 15.9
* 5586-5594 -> 15.3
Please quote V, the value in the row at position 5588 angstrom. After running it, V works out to 14.5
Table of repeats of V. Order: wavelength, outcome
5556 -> 17.6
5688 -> 17.6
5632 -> 16.4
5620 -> 20.1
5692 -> 20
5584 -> 15.3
